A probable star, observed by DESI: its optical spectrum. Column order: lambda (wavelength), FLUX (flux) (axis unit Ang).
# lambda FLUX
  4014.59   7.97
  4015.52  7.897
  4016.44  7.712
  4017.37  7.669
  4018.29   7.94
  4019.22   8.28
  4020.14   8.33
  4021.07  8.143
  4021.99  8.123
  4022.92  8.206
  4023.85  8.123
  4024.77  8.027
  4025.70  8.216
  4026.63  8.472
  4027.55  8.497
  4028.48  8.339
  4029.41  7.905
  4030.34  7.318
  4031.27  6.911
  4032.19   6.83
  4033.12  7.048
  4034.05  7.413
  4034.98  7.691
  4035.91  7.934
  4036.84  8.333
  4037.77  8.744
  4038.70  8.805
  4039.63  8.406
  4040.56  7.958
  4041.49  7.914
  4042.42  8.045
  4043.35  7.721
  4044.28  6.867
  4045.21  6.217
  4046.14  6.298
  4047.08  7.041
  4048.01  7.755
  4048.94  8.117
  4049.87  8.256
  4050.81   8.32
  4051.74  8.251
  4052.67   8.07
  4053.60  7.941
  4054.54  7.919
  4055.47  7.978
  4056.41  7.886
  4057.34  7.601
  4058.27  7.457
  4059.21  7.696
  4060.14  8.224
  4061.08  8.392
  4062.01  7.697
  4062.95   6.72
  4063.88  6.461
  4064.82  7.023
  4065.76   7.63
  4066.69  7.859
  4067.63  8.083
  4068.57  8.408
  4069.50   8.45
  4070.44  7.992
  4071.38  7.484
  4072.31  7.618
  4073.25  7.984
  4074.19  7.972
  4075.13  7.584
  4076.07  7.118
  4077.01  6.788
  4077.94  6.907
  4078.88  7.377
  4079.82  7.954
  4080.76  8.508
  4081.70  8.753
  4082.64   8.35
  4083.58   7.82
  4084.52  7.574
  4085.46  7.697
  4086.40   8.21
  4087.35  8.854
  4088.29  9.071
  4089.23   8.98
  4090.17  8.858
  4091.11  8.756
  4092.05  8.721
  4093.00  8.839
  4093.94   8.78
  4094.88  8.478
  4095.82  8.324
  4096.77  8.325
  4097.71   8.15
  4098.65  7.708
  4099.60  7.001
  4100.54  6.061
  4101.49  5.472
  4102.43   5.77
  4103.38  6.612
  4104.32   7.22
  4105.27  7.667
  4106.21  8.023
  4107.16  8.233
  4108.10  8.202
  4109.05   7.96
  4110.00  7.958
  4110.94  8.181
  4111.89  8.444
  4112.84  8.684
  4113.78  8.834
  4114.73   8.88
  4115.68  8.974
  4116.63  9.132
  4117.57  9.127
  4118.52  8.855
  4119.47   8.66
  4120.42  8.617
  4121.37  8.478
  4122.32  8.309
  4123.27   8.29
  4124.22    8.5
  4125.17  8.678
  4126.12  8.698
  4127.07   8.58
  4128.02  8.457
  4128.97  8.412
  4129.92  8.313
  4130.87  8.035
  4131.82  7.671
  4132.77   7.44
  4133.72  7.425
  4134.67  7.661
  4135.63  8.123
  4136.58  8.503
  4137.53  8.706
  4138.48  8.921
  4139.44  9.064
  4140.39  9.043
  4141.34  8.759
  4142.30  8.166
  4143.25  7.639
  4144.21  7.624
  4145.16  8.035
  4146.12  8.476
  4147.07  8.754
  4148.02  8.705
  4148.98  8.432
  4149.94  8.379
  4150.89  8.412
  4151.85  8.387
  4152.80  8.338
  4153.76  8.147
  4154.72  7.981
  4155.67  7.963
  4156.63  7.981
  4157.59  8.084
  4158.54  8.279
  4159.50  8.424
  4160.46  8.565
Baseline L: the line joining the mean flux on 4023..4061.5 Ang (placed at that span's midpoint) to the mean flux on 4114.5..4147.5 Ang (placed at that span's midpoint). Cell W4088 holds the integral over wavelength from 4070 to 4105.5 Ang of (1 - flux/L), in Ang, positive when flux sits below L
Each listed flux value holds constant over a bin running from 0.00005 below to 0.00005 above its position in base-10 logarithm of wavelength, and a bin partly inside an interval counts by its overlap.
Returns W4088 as 1.34 Ang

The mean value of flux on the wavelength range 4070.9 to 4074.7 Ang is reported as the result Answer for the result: 7.76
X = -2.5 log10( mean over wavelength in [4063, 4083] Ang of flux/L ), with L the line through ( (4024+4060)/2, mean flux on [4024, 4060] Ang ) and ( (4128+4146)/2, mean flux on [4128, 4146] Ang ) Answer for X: 0.03 mag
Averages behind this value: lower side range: 7.8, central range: 7.71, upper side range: 8.21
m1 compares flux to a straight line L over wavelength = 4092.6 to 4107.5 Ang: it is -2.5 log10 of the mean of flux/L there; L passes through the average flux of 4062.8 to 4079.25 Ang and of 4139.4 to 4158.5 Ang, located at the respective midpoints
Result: 0.042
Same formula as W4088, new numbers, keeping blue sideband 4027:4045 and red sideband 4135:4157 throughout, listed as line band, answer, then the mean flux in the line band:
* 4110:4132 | -0.8 Ang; 8.56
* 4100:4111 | 1.2 Ang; 7.25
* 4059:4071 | 0.3 Ang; 7.74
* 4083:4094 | -0.6 Ang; 8.5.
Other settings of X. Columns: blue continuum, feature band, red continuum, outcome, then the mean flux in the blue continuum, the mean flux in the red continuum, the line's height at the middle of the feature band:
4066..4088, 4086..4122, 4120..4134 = -0.01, 7.89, 8.27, 8.1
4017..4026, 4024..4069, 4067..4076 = 0.03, 8.11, 7.91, 8.01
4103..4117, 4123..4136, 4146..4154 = 0.02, 8.2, 8.46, 8.33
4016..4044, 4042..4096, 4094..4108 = -0.03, 7.96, 7.43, 7.67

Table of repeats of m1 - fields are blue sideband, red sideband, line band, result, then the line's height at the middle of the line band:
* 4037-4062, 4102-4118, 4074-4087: 0.03 mag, 7.99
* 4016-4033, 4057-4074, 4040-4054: 0.02 mag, 7.81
